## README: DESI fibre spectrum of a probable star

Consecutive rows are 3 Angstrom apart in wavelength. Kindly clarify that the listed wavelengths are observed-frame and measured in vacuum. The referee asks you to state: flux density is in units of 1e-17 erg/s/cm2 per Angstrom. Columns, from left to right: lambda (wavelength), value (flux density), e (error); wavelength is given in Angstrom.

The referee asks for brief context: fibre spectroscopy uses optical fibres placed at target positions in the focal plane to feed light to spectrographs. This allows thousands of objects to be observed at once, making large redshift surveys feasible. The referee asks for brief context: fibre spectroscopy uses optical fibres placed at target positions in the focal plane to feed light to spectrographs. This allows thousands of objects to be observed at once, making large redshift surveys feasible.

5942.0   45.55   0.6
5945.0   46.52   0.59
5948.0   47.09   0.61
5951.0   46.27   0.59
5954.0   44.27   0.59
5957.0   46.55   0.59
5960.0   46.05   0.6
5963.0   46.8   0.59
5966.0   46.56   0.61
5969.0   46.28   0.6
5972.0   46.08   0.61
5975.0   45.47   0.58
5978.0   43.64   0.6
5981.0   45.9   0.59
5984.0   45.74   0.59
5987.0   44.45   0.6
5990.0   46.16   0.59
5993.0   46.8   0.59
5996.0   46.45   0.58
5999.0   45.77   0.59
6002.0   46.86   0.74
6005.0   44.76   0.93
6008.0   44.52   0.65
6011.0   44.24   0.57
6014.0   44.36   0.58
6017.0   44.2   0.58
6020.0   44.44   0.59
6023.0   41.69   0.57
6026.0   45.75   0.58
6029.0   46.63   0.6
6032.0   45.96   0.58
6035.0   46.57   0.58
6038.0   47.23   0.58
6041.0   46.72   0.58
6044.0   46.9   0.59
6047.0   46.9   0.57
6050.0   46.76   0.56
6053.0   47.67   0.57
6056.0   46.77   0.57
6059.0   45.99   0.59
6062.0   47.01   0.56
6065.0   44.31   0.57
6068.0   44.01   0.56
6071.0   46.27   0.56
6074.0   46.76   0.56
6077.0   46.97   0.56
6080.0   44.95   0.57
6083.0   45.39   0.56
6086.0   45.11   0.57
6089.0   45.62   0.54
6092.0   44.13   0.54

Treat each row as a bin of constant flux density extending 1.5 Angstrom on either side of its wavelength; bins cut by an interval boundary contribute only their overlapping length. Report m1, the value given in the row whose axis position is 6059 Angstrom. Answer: 45.99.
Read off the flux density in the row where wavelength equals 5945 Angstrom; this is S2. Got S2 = 46.52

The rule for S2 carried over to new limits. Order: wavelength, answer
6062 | 47.01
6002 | 46.86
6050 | 46.76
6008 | 44.52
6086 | 45.11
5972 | 46.08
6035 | 46.57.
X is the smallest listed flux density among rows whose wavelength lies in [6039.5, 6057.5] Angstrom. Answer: 46.72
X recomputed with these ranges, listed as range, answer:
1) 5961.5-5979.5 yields 43.64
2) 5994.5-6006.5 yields 44.76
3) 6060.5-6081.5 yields 44.01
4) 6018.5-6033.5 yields 41.69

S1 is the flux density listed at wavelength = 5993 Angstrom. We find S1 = 46.8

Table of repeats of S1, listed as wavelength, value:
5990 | 46.16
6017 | 44.2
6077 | 46.97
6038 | 47.23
